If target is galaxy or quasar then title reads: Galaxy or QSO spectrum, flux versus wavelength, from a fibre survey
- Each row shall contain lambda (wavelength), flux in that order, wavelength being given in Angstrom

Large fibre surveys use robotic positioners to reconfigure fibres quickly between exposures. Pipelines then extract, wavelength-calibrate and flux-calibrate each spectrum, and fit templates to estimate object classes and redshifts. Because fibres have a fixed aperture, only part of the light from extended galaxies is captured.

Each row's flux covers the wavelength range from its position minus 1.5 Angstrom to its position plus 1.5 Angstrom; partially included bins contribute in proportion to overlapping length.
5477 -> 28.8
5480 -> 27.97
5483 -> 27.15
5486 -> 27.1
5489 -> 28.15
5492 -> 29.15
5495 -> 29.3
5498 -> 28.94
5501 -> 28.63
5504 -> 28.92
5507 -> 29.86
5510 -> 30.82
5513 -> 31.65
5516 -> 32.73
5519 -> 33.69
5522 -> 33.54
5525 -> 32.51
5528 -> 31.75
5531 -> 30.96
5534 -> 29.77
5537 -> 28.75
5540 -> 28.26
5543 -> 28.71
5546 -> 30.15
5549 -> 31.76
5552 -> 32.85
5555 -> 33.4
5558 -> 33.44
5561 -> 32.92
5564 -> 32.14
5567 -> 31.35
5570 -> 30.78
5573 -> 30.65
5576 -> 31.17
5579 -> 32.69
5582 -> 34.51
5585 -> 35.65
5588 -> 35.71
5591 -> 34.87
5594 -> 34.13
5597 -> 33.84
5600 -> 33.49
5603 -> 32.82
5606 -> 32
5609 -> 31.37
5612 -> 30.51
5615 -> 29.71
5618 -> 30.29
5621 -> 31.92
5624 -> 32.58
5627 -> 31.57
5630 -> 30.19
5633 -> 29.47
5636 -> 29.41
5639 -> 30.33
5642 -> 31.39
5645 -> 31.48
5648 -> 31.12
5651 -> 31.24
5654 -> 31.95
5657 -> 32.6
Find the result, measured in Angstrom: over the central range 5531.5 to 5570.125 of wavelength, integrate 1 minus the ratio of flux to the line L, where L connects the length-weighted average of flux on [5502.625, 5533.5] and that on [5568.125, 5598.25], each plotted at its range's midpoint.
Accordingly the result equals 1.7 Angstrom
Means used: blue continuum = 31.6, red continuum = 33.4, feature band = 31.1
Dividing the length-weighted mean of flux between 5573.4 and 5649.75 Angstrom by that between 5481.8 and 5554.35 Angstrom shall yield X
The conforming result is 1.06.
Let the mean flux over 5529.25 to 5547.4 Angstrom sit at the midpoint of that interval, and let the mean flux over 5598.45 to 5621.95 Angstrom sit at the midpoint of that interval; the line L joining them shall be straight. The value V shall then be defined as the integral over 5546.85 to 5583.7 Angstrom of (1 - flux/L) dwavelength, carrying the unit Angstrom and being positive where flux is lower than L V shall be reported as -2.5 Angstrom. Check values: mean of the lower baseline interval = 29.5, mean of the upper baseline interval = 31.5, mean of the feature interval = 32.3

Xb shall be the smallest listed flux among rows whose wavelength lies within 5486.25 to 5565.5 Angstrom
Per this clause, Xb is 28.15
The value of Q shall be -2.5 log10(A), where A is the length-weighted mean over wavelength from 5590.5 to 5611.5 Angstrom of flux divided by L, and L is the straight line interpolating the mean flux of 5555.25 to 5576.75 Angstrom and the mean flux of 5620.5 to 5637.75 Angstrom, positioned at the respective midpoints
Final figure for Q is -0.06 mag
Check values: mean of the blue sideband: 31.9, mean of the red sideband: 30.8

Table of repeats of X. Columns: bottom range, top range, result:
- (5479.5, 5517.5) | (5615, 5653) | 1.05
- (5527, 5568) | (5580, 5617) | 1.06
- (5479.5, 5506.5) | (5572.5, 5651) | 1.13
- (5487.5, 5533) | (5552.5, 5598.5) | 1.08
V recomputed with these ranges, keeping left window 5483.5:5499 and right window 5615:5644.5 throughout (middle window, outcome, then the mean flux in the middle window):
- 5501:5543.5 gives -2.8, 30.8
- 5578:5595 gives -2.6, 34.7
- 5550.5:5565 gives -1.7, 33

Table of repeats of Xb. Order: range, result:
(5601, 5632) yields 29.71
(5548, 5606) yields 30.65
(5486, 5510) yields 27.1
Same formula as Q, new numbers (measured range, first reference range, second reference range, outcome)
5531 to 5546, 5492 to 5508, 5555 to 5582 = 0.06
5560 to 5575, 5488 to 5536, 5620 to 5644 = -0.03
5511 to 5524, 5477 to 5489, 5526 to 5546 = -0.13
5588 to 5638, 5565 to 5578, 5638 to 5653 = -0.03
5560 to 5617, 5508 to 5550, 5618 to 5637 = -0.06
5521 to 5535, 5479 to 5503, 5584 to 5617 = -0.06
